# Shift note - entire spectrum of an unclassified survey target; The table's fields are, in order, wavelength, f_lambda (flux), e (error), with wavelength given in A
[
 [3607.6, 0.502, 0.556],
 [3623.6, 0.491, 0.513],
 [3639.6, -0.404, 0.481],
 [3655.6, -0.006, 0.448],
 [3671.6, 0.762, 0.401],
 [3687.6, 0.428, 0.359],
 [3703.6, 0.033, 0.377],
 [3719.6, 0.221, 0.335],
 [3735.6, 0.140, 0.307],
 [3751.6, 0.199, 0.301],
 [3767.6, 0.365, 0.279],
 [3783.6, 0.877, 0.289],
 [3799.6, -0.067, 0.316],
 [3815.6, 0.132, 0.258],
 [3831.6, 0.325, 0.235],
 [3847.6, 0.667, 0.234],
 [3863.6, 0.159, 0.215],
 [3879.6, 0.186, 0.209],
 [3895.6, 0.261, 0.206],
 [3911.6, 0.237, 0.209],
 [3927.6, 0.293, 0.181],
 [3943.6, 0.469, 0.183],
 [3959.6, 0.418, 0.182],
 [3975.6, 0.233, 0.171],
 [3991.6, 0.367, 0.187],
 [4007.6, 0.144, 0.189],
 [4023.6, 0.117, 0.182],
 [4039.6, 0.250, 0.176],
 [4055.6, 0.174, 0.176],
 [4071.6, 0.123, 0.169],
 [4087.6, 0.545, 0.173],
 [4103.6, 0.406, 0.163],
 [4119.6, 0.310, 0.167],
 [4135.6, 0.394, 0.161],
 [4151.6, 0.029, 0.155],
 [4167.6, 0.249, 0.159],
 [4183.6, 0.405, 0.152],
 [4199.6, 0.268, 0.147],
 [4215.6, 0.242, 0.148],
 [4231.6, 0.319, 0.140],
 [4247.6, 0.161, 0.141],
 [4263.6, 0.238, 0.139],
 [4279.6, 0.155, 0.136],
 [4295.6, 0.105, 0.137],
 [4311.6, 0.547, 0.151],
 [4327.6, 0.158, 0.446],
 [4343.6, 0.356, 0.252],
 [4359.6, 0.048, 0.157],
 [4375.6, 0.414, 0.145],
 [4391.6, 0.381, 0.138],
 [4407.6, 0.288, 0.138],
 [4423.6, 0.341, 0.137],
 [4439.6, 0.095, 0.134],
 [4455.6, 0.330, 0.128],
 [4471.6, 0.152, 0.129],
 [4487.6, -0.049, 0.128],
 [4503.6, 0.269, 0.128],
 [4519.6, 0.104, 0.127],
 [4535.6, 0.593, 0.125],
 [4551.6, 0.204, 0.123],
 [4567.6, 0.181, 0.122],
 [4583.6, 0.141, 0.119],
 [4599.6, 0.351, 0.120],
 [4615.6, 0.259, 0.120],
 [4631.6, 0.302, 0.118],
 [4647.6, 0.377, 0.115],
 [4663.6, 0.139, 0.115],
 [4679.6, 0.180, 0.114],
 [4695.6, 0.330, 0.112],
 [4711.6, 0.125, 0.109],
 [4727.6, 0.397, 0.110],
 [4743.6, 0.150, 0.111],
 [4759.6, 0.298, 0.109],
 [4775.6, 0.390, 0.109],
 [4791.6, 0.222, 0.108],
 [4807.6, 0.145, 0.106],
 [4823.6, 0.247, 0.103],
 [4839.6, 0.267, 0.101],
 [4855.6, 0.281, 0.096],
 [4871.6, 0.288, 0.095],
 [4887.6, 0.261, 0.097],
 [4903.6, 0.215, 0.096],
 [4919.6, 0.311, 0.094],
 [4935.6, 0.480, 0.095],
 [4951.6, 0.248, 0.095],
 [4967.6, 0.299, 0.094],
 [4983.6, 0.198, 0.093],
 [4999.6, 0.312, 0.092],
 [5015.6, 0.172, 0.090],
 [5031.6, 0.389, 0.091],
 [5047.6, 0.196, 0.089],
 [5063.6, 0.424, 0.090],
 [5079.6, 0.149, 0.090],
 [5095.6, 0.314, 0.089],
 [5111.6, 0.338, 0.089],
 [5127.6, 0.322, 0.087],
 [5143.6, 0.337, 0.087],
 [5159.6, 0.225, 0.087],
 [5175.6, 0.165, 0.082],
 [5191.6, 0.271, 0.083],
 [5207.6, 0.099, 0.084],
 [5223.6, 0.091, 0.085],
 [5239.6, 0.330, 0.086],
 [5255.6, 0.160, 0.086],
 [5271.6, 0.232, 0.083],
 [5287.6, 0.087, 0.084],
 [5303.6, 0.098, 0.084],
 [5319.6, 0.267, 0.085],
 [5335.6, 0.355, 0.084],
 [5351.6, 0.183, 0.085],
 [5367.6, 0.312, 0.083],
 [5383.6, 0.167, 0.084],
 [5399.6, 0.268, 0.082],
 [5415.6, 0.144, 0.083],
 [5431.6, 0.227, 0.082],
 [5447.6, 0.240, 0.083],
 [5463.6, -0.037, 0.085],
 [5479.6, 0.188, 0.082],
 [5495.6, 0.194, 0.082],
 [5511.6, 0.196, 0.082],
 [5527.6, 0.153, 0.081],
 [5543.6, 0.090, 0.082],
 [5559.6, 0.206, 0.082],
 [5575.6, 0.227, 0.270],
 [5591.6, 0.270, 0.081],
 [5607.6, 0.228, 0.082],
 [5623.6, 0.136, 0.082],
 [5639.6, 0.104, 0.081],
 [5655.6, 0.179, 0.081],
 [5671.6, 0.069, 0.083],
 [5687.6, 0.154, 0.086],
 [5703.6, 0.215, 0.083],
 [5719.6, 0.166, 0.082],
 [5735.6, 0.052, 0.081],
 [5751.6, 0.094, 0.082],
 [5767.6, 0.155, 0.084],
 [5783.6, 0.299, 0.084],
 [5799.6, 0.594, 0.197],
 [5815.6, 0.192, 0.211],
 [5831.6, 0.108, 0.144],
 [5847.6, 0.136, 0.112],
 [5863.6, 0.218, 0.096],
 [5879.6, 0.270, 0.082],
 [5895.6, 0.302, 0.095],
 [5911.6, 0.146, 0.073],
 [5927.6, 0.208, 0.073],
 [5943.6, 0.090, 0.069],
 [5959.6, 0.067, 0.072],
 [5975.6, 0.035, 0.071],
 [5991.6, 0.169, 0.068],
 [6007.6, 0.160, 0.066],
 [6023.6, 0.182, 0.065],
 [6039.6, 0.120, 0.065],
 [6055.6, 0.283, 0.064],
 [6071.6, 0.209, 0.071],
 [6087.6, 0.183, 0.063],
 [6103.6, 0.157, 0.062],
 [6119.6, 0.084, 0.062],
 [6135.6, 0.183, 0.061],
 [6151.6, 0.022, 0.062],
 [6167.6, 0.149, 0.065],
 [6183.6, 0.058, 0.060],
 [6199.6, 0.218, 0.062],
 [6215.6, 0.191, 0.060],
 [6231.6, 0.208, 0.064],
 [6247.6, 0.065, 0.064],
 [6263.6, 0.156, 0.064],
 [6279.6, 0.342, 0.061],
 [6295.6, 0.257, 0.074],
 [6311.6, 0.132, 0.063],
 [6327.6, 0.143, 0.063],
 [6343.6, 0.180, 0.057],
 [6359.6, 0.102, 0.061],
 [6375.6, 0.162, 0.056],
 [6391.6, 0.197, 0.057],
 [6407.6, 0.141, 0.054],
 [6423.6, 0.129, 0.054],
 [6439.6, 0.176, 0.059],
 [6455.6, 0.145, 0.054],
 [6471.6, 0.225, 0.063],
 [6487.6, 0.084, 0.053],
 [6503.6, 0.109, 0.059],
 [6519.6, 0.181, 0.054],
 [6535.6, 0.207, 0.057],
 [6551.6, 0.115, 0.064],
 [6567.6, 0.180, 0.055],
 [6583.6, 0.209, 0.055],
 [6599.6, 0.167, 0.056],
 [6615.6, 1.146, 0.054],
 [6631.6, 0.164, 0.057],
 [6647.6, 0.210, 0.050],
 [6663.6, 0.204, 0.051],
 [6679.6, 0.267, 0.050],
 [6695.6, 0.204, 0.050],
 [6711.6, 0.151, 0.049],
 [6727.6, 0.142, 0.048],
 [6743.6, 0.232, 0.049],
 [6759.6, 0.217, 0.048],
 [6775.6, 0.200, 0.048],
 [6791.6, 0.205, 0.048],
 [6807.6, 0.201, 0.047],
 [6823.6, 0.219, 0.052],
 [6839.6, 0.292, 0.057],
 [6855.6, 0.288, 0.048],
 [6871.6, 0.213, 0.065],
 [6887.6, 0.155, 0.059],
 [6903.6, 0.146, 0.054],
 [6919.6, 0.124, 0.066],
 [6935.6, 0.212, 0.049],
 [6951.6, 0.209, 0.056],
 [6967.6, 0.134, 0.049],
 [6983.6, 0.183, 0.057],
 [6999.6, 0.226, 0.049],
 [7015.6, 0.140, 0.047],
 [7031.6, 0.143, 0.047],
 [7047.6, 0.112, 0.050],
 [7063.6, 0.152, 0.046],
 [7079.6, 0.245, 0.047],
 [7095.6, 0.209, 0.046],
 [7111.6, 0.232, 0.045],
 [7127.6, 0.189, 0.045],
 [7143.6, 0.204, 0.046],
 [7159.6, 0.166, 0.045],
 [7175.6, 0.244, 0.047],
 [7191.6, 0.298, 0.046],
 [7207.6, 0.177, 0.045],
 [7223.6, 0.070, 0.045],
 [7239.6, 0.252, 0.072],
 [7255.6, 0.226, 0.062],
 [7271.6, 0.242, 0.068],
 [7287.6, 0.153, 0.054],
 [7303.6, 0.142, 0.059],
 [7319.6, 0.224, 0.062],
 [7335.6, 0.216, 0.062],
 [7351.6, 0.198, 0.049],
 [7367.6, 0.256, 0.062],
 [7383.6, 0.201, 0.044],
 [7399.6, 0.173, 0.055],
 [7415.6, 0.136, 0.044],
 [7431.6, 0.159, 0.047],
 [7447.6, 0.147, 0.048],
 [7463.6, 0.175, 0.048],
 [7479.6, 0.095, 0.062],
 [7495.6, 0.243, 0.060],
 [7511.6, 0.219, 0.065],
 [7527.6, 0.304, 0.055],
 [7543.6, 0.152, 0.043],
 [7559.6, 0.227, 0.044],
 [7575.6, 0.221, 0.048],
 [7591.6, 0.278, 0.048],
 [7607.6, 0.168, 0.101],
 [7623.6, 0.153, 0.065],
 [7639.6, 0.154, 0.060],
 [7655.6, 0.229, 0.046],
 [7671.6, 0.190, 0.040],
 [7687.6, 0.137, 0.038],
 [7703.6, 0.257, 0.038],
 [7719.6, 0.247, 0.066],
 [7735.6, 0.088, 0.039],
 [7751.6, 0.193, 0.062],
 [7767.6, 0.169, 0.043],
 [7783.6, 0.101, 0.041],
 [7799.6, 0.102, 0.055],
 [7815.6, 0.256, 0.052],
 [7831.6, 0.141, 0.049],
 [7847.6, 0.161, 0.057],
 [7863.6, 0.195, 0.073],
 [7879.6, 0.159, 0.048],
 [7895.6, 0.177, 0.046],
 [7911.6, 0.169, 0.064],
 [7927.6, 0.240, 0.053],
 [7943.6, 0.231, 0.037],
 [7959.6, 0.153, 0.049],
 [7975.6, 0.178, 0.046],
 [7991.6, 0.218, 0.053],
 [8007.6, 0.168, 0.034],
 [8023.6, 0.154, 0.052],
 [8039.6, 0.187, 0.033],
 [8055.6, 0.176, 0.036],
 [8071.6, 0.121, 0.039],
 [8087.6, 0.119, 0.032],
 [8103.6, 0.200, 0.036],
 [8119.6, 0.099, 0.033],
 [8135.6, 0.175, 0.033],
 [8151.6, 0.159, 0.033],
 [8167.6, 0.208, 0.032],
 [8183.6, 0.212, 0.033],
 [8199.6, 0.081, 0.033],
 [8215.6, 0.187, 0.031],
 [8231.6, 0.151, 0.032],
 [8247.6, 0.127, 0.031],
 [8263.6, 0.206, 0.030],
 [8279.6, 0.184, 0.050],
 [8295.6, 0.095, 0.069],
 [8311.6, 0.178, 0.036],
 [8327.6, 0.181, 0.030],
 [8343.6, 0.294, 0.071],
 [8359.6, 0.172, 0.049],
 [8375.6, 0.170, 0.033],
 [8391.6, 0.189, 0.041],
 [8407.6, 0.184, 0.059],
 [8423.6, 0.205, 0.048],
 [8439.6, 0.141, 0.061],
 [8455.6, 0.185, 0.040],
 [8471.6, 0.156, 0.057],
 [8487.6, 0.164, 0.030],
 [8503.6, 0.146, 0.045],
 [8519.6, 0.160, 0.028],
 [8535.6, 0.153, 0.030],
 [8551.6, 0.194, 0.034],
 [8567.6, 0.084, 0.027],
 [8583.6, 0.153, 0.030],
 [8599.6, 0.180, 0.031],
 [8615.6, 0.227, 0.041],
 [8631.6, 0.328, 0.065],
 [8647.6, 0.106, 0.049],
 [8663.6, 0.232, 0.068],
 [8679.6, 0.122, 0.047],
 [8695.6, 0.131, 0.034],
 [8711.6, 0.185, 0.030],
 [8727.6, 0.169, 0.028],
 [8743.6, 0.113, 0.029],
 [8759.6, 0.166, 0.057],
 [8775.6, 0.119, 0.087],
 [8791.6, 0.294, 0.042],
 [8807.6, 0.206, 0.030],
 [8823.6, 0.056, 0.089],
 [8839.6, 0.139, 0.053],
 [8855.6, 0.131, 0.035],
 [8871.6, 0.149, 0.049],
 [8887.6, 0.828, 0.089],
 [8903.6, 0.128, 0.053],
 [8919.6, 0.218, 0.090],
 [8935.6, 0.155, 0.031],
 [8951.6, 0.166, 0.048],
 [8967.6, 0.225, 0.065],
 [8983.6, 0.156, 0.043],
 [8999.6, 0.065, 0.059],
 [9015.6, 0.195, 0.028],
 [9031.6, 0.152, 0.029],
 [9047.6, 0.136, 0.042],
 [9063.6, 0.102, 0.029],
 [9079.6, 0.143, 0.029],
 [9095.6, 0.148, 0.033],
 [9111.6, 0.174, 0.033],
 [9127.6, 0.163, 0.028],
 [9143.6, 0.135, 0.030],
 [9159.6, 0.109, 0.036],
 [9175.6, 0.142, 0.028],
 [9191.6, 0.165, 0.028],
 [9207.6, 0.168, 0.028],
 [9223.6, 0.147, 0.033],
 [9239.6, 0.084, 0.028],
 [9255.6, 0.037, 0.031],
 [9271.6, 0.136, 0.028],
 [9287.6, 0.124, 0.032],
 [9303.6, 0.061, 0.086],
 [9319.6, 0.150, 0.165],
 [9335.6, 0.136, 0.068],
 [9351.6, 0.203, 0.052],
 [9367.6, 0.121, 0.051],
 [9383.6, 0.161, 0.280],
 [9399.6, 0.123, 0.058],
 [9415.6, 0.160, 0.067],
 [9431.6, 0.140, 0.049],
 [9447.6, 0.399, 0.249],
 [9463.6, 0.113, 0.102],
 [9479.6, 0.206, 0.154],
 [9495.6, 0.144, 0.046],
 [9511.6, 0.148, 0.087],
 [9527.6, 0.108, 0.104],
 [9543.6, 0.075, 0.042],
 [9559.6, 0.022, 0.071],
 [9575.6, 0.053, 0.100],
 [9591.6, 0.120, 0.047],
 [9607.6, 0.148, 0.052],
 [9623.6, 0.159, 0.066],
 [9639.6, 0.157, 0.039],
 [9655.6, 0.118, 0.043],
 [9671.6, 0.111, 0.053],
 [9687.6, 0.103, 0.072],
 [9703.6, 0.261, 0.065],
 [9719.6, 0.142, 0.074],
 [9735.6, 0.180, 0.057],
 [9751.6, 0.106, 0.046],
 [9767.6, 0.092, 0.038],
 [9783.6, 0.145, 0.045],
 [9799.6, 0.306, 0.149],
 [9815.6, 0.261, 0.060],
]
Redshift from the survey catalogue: 0.77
